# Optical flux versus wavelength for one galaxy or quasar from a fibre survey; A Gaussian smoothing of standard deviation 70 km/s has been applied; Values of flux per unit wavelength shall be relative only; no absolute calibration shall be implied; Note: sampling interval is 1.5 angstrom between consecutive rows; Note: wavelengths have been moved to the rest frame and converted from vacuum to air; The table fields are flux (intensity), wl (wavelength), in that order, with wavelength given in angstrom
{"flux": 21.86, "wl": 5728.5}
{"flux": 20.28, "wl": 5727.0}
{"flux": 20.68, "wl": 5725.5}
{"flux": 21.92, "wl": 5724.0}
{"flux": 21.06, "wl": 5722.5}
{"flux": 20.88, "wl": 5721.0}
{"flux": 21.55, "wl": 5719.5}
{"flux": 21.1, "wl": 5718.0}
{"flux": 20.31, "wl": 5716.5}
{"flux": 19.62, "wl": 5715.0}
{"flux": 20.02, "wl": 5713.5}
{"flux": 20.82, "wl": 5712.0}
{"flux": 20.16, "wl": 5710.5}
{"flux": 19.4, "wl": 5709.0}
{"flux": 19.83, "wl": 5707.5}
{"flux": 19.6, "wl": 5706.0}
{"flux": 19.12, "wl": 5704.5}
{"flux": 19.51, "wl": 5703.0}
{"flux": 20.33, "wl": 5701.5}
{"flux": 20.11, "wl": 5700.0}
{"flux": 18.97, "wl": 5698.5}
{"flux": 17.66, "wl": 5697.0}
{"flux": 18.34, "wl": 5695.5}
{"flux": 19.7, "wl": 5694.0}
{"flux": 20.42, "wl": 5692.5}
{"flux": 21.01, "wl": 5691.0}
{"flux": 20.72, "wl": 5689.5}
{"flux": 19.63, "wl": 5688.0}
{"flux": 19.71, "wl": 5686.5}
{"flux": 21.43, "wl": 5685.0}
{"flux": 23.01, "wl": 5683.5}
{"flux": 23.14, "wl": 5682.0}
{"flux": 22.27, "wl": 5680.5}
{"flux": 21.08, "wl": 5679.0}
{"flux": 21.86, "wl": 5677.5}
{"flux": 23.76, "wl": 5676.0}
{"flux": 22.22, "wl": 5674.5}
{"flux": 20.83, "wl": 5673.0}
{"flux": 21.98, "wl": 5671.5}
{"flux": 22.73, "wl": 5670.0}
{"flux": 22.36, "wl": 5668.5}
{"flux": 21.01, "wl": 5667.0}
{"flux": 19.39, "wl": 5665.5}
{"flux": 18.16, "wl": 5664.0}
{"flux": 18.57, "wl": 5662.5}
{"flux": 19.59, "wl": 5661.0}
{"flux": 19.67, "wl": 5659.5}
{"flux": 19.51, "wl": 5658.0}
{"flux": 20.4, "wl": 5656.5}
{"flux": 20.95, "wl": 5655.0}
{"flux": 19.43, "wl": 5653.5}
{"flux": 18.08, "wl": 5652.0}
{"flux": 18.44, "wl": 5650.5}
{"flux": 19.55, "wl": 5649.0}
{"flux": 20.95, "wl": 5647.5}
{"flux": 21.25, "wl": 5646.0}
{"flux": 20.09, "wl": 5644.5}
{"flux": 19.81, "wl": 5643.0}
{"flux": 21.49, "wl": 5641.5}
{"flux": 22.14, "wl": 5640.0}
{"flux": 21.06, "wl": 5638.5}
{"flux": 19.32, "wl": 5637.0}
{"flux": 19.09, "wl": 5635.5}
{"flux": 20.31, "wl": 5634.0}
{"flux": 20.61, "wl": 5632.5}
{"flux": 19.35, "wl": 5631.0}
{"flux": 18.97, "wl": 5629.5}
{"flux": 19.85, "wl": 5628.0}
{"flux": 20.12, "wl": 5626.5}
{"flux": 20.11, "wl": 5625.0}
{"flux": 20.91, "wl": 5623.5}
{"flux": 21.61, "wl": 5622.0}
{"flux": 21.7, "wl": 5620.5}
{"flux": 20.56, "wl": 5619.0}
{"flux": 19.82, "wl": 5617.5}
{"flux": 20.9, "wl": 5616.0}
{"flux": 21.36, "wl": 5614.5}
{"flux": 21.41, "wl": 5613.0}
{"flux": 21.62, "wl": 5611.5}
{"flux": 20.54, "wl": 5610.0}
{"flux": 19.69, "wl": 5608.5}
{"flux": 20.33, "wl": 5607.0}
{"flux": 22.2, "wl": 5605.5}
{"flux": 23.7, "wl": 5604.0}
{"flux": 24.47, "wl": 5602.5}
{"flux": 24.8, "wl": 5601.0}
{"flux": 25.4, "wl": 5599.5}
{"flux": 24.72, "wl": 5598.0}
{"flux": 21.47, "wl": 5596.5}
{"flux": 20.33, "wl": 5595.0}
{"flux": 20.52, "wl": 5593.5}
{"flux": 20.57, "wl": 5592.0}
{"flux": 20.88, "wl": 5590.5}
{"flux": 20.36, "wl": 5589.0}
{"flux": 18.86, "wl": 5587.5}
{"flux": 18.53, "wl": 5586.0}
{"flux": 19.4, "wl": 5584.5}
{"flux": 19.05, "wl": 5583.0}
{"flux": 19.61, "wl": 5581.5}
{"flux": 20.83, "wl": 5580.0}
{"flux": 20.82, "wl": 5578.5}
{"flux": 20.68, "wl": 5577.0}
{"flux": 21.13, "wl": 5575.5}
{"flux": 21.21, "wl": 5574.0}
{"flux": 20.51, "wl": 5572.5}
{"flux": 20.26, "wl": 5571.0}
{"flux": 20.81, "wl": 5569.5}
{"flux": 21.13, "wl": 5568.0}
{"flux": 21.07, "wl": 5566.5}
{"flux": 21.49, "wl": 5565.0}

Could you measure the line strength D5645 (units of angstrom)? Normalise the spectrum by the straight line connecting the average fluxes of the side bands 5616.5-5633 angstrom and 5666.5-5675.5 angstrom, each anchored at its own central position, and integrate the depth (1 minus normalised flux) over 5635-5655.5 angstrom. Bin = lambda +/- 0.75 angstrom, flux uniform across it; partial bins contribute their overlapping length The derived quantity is 0.9 angstrom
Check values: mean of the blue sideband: 20.3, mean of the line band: 20.1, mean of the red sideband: 21.9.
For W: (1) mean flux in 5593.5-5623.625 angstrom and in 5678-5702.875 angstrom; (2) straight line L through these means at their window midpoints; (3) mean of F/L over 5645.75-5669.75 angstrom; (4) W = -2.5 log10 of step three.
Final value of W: 0.06 mag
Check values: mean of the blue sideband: 21.9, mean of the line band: 19.9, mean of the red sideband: 20.5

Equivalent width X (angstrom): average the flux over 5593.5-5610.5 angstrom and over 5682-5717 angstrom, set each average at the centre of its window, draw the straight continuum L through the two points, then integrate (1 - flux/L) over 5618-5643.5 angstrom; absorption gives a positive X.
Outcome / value 1.6 angstrom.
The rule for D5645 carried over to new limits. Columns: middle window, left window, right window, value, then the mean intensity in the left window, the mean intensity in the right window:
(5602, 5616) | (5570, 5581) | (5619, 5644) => -0.7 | 20.8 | 20.4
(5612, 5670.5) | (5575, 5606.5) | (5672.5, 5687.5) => 3.8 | 21.3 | 21.9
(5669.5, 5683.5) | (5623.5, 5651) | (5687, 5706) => -1.7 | 20.2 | 19.6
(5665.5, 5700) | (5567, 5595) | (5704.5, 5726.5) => -1.0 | 20.3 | 20.4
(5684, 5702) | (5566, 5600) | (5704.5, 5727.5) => 0.5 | 20.8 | 20.4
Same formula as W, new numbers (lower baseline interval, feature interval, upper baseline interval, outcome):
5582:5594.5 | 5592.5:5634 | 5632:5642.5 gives -0.06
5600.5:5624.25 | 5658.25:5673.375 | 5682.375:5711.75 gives 0.01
